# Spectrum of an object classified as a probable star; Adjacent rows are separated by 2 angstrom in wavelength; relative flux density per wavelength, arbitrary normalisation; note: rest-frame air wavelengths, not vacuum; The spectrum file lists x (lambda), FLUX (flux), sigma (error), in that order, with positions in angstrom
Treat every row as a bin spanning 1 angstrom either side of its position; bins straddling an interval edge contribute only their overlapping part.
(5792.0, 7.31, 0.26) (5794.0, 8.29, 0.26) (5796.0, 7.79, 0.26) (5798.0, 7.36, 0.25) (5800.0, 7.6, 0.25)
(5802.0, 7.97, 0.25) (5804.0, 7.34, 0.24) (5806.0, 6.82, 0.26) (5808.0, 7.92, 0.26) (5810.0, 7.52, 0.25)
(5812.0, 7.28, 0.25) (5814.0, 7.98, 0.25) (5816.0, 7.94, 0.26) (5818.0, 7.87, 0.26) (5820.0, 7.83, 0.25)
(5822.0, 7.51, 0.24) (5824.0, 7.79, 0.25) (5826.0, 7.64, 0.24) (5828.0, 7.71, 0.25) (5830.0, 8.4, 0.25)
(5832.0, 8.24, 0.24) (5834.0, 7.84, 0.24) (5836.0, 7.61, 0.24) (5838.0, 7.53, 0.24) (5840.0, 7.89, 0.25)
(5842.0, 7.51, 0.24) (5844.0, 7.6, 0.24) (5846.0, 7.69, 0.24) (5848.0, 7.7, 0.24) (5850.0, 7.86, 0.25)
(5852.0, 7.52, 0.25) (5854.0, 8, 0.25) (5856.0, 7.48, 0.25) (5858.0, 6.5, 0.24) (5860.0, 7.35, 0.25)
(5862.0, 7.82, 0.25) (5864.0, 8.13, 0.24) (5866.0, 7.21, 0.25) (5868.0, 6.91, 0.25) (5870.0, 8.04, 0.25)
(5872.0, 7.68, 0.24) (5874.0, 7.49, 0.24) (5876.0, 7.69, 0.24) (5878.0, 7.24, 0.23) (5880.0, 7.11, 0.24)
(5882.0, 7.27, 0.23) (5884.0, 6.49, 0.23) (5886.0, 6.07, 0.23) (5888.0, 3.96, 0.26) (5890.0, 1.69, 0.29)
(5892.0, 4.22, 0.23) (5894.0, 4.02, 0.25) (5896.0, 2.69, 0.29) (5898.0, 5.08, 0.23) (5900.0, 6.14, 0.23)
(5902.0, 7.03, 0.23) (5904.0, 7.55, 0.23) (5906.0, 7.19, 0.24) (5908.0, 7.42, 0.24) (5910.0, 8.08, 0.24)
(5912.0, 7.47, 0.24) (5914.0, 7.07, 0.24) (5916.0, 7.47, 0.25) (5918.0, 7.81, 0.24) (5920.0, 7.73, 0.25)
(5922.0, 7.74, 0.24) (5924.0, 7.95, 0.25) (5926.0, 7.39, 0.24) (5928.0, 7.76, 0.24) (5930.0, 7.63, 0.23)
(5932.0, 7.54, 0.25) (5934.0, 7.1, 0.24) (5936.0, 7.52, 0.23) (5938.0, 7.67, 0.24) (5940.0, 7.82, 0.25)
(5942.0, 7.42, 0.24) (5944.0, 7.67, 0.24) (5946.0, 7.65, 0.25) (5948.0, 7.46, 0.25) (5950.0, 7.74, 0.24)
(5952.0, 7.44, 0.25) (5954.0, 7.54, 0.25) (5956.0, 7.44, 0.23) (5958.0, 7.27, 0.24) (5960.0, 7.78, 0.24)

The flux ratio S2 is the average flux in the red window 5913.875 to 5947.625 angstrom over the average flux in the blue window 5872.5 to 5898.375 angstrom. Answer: 1.38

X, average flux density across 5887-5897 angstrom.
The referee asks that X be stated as 3.32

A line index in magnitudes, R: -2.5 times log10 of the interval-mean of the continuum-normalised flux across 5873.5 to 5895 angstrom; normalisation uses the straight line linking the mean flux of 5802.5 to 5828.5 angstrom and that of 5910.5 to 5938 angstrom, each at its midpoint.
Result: 0.31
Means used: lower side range 7.63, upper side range 7.57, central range 5.71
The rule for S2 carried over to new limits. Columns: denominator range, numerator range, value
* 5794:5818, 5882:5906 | 0.68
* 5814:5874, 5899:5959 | 0.97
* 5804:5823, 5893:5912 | 0.81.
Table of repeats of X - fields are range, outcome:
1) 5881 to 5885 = 6.88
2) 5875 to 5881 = 7.35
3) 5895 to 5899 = 3.88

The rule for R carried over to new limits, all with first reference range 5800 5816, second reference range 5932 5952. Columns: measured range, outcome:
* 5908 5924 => -0.011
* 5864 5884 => 0.025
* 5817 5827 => -0.022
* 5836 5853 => -0.013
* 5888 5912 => 0.332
